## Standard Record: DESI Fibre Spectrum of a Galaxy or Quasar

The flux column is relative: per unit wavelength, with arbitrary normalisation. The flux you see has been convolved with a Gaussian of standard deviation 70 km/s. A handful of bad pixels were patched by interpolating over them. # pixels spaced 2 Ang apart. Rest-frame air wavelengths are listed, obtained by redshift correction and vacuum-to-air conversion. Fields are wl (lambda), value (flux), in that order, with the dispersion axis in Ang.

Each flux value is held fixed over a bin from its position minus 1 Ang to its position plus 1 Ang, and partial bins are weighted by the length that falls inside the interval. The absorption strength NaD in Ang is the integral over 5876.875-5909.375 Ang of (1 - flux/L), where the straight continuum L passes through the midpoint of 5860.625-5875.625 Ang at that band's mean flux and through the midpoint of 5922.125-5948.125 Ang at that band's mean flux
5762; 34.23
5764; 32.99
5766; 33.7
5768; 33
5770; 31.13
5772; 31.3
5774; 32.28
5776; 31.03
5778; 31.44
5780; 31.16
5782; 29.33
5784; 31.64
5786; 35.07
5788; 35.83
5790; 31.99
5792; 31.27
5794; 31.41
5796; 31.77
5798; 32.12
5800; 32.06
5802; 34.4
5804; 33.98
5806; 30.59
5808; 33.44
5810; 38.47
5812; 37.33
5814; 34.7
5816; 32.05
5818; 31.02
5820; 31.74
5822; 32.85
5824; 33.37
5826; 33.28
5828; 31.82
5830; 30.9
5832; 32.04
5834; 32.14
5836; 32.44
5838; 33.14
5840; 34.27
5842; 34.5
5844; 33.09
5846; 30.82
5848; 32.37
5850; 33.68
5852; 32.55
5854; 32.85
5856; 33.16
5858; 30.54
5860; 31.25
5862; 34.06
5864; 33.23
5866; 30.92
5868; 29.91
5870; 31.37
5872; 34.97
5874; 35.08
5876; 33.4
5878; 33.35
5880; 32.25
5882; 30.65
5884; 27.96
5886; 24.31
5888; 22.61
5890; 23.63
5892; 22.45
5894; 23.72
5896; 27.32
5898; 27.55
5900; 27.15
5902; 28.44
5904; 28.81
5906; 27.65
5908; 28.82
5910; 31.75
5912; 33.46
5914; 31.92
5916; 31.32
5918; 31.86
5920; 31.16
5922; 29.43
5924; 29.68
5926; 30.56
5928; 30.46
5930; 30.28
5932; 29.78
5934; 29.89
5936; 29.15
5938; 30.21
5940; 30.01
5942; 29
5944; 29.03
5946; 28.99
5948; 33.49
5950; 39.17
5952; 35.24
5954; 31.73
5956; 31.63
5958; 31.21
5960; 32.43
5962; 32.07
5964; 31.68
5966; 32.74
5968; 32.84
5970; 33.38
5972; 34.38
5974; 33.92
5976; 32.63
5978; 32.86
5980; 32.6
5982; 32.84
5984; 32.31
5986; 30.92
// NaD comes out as 4.45 Ang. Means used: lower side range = 32.8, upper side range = 29.9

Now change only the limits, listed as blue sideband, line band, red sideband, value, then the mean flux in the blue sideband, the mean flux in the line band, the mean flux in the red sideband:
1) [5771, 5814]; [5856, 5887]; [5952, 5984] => 1.1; 32.8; 31.6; 32.7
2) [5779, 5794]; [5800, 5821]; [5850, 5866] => -0.9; 32.3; 33.7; 32.5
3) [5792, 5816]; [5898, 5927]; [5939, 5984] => 2.4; 33.5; 30.1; 32.4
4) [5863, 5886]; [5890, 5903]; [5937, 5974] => 2.4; 31.8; 25.9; 32.2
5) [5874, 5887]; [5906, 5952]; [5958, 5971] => 1.1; 30.7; 30.9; 32.4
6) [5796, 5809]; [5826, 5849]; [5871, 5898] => -1.2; 32.7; 32.5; 28.6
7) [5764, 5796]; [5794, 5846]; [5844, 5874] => -1.2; 32.1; 33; 32.4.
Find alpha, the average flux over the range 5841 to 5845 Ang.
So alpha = 33.8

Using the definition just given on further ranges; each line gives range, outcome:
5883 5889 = 25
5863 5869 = 31.4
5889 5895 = 23.3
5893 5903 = 26.8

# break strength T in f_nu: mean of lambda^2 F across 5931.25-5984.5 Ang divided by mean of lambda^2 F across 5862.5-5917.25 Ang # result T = 1.11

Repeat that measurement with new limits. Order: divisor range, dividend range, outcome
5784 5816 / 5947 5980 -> 1.05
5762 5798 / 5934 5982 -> 1.06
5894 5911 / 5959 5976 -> 1.19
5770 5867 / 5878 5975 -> 0.96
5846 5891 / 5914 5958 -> 1.02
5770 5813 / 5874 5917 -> 0.91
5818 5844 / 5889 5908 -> 0.83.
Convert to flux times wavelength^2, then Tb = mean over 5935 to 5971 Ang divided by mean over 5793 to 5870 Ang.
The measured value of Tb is 1.02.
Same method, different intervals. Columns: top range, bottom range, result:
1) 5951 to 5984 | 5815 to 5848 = 1.06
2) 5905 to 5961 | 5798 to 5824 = 0.97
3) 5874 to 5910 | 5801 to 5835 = 0.86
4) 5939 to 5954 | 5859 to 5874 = 1.02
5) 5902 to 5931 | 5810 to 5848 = 0.95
